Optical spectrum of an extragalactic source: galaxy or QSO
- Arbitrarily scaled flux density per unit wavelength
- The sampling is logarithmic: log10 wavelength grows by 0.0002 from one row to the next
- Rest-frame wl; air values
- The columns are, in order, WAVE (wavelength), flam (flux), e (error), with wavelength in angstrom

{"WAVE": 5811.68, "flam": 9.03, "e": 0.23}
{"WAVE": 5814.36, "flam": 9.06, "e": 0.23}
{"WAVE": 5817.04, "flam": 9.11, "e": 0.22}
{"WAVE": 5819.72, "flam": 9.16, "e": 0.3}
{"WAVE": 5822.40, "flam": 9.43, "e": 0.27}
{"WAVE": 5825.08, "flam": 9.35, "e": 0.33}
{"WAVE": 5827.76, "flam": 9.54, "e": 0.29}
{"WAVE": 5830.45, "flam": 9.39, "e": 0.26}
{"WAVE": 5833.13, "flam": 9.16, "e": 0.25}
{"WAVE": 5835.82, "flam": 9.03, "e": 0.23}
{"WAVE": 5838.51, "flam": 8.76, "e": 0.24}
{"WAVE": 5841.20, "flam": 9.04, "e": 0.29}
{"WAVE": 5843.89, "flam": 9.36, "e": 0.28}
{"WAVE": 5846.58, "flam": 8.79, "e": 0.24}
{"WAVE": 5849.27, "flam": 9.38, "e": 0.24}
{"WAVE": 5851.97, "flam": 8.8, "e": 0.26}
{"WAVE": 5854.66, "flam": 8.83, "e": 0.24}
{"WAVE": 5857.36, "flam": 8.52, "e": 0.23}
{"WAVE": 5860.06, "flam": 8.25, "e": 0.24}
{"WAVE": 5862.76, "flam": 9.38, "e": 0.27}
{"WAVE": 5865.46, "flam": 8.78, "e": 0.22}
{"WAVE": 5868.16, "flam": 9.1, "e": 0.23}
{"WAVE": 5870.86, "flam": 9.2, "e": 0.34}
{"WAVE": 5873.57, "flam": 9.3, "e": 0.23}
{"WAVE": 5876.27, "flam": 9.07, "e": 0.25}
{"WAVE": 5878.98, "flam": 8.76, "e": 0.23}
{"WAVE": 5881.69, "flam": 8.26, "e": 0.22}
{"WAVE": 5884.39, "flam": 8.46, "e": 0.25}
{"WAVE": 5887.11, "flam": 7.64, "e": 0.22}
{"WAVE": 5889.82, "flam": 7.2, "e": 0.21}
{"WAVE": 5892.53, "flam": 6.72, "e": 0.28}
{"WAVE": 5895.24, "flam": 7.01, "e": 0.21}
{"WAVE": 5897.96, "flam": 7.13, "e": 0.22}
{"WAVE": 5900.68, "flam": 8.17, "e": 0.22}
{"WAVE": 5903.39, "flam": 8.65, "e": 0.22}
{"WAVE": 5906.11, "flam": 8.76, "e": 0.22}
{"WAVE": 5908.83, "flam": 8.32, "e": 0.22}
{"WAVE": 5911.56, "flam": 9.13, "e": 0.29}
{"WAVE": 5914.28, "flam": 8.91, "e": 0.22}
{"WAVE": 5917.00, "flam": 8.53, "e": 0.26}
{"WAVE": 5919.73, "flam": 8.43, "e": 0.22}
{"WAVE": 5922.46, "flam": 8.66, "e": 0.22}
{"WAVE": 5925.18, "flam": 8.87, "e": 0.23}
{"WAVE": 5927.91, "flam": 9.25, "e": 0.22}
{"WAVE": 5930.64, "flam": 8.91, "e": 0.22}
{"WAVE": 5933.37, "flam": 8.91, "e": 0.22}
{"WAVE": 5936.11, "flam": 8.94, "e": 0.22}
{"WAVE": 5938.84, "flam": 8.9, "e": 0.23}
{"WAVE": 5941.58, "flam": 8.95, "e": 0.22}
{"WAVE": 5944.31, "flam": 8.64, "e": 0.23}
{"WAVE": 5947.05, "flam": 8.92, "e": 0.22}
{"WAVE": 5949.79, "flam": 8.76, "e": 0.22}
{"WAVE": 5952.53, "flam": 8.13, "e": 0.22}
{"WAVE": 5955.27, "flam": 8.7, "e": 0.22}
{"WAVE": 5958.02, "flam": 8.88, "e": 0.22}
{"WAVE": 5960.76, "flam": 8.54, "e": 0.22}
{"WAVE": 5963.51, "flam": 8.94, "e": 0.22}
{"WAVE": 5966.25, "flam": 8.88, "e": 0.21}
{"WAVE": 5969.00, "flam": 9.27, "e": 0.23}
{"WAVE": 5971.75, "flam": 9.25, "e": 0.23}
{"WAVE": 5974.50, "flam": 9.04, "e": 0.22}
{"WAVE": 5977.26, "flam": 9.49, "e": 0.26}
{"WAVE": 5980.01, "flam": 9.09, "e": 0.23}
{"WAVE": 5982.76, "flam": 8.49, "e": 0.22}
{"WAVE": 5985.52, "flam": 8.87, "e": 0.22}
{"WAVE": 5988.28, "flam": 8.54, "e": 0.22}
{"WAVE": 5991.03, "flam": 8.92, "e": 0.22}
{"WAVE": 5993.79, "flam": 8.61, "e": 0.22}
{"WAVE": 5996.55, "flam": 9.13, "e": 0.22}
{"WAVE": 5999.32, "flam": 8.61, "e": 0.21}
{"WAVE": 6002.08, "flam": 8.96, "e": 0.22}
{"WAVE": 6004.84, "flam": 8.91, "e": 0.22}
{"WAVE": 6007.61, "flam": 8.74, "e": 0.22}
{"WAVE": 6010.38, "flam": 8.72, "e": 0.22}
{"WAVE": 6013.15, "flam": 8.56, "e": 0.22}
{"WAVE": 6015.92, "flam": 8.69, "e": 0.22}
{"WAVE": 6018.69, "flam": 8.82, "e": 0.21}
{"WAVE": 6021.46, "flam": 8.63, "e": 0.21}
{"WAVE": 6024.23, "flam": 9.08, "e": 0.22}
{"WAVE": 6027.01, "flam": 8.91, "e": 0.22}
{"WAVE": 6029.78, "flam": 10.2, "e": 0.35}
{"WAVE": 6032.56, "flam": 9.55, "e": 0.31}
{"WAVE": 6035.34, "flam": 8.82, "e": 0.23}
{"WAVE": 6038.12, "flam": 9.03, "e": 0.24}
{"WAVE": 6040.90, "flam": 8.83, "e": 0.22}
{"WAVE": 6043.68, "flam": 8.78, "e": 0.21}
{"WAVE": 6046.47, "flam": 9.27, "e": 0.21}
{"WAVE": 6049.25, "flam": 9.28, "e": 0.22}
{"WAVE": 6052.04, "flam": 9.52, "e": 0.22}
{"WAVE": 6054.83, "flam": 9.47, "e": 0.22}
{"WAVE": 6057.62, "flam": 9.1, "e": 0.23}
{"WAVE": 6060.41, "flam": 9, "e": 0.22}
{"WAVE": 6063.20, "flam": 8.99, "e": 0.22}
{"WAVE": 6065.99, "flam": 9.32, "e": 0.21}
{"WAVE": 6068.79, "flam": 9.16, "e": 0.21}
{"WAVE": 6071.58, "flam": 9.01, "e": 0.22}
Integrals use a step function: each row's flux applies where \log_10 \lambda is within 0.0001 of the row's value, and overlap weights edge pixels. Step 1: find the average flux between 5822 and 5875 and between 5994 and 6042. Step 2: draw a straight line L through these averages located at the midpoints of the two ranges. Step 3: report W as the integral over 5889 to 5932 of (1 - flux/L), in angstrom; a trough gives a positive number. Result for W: 3.4 angstrom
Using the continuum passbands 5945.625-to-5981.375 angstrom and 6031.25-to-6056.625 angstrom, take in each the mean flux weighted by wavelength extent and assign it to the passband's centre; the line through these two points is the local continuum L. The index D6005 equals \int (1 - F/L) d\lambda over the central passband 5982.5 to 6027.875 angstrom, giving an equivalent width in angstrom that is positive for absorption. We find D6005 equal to 1.3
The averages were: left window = 8.91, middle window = 8.78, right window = 9.17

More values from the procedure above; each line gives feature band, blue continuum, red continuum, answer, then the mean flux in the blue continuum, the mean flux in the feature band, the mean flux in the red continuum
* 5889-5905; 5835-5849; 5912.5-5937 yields 2.5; 9.03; 7.51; 8.83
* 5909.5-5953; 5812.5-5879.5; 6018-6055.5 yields 1.4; 9.06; 8.81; 9.16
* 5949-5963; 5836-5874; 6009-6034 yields 0.6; 8.96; 8.61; 9.02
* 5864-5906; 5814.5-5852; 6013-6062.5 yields 4.2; 9.17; 8.25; 9.1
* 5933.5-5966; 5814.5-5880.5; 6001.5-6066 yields 1.0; 9.06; 8.76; 9.05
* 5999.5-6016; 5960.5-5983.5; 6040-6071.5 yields 0.6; 9.04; 8.76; 9.16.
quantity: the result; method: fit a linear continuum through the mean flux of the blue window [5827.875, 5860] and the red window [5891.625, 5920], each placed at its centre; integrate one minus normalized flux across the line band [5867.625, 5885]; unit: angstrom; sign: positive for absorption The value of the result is -0.6 angstrom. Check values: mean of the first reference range 8.99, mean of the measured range 8.89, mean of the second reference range 8.17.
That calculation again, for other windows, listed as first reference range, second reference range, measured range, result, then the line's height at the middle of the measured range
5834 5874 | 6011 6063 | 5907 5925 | 0.6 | 9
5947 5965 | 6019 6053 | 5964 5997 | -0.5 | 8.82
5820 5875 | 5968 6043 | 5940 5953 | 0.4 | 9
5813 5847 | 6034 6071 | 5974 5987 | 0.2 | 9.14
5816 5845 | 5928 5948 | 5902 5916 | 0.4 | 8.99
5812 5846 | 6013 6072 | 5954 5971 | 0.5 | 9.13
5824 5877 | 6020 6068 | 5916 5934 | 0.6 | 9.09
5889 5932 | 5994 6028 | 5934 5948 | -0.7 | 8.46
